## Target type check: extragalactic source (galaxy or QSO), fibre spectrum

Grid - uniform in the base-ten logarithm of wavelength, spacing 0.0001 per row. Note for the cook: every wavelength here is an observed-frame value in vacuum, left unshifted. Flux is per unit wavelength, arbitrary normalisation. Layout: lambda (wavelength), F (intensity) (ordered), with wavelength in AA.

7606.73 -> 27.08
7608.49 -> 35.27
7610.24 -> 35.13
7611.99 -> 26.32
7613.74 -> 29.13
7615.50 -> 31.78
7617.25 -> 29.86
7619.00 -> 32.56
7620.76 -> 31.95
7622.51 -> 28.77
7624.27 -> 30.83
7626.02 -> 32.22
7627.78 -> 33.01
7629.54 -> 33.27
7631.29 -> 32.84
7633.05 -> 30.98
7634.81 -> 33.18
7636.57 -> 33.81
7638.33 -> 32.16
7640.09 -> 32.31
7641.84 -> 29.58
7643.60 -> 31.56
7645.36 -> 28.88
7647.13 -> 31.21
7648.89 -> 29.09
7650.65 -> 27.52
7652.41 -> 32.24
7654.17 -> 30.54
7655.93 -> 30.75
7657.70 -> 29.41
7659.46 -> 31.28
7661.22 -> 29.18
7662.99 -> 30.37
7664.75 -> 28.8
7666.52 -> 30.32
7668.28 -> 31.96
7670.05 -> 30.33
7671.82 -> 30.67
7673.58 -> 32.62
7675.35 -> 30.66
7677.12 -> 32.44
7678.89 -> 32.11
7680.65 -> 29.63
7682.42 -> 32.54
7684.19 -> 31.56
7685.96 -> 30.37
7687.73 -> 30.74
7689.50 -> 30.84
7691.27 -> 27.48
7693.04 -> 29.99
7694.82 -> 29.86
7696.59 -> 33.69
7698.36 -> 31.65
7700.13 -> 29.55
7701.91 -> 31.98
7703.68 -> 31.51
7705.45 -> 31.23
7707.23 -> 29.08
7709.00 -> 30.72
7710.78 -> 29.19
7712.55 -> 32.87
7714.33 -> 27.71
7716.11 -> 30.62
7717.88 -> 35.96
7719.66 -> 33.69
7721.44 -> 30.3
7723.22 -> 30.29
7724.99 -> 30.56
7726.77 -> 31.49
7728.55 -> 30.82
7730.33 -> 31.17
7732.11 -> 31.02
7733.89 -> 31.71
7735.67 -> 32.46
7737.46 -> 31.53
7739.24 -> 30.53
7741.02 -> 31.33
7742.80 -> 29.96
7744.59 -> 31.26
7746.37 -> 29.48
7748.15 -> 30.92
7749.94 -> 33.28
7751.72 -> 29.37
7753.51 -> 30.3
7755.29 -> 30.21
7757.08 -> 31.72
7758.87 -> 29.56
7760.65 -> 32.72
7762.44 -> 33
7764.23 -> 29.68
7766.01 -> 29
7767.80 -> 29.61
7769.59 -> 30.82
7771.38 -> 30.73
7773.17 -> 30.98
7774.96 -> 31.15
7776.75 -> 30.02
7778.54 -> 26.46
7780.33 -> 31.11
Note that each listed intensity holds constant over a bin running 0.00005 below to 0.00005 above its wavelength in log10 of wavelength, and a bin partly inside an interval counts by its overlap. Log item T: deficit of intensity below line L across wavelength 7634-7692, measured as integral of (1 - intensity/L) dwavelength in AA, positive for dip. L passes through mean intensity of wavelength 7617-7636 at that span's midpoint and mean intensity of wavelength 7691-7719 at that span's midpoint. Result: 1.2 AA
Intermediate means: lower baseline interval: 31.9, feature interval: 30.8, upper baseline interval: 30.9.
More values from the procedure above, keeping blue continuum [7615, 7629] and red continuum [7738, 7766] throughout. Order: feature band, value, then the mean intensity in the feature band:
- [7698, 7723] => -0.1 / 31.1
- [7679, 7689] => 0.0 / 31.1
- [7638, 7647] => 0.1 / 30.8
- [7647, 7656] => 0.3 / 30.1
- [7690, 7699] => 0.2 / 30.5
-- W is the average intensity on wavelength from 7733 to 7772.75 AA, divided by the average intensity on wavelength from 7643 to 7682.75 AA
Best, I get 1.01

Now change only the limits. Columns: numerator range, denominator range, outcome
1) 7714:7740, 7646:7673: 1.04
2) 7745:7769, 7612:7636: 0.98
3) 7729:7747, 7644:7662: 1.03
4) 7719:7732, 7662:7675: 1.01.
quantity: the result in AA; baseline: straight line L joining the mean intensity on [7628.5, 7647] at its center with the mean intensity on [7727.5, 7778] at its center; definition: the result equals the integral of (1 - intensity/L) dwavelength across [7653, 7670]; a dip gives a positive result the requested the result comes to 0.7 AA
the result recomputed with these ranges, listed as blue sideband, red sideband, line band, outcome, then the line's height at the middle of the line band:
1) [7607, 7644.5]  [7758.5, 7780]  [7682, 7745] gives -0.3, 30.9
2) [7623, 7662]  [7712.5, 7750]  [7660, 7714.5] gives 0.8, 31.2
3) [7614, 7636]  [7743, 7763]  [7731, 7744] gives -0.1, 31.1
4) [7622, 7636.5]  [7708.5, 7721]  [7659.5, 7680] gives 0.6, 31.8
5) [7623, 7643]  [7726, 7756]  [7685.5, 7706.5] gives 0.5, 31.5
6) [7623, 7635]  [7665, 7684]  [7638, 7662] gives 1.0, 31.7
